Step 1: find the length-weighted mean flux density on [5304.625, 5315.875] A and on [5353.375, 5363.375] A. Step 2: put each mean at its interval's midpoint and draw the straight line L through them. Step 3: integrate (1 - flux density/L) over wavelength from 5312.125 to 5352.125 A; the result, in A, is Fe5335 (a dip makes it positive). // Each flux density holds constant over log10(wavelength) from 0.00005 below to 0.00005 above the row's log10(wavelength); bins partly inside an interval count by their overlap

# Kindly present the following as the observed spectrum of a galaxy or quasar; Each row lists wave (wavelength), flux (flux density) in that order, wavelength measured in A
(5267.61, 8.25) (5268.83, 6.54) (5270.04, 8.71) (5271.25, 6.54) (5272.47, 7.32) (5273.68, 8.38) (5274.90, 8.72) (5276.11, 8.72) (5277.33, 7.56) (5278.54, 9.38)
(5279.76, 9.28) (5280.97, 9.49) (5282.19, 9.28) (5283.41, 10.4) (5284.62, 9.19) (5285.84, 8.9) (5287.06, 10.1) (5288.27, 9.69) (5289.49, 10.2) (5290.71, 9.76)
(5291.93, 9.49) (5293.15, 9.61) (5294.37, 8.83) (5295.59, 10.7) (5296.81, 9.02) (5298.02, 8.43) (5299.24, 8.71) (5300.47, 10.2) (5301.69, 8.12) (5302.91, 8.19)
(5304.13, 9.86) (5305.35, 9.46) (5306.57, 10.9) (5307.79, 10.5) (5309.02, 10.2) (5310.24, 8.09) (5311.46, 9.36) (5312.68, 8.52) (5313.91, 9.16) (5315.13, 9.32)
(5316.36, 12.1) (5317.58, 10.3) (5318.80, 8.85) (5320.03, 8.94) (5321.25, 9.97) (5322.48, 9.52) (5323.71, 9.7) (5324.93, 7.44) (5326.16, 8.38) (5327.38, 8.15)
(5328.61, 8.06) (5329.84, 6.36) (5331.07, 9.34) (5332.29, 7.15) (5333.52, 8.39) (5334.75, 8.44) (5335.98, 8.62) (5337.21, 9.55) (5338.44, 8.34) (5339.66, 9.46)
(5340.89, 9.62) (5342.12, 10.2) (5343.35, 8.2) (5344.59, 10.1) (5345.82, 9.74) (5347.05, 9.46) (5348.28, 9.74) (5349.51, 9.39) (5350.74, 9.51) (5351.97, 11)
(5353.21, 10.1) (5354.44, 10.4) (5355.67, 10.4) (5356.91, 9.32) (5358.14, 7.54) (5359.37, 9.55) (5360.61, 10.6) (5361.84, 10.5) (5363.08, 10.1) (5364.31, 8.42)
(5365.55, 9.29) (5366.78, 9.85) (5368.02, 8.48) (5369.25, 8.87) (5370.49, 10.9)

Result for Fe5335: 2.3 A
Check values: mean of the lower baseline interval 9.53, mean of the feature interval 9.1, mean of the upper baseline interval 9.81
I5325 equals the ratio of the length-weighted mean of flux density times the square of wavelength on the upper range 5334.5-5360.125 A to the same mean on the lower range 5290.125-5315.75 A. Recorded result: 1.0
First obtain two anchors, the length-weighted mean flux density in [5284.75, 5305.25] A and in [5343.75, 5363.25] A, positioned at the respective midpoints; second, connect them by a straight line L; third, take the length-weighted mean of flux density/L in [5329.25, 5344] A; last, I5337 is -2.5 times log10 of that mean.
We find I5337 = 0.12 mag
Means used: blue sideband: 9.36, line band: 8.64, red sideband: 9.81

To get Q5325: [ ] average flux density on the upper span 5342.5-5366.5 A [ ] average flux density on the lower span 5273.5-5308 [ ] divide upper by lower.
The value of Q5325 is 1.0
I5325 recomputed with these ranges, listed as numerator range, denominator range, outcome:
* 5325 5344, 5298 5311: 0.92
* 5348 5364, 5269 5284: 1.18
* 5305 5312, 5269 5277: 1.24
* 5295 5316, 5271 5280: 1.15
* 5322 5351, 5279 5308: 0.95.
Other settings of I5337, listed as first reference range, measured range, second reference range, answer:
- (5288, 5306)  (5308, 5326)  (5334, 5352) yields -0.004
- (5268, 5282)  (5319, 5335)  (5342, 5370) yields 0.081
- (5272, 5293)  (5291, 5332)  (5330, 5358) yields 0.006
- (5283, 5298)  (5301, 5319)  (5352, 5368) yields 0.008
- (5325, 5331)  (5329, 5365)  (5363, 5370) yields -0.097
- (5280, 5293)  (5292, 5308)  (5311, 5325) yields 0.020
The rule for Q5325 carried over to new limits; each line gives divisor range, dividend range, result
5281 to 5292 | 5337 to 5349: 0.98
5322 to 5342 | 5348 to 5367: 1.14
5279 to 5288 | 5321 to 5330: 0.89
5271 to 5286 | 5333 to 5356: 1.09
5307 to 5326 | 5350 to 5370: 1.02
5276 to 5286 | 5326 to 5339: 0.90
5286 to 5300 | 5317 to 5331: 0.92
